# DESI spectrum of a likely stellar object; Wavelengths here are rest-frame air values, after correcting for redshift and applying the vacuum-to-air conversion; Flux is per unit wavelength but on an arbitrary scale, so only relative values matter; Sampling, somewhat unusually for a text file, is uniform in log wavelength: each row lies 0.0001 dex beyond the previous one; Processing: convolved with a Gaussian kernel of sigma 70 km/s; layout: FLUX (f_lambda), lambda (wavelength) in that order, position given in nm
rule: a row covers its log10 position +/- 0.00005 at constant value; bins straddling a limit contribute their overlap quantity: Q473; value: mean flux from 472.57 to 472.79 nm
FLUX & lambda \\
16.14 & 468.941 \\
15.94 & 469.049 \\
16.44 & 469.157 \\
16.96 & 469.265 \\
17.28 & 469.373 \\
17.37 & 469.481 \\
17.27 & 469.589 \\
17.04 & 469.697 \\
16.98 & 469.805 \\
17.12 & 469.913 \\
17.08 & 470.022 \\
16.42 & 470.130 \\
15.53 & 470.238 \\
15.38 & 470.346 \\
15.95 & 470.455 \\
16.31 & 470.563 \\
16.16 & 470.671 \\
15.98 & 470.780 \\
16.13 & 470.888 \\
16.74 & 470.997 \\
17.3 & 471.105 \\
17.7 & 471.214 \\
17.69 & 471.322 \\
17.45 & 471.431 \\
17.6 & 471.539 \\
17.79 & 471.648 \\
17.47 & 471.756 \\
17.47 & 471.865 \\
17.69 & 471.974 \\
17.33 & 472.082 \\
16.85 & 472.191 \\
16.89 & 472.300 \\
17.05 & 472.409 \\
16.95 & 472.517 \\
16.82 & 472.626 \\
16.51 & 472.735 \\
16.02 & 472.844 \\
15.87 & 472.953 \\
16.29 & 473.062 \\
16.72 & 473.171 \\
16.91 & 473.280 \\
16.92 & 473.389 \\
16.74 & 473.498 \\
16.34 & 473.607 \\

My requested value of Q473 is 16.6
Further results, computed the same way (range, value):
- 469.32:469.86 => 17.2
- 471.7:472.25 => 17.4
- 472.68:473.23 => 16.3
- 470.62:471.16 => 16.4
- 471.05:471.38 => 17.6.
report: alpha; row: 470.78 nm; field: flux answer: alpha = 15.98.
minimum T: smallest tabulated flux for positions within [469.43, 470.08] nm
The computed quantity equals 16.98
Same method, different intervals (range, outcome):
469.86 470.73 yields 15.38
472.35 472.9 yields 16.02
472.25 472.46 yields 16.89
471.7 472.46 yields 16.85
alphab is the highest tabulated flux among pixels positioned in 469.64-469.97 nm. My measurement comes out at 17.12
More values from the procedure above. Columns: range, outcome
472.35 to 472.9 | 17.05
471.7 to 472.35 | 17.69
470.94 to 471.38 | 17.7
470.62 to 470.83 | 16.16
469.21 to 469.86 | 17.37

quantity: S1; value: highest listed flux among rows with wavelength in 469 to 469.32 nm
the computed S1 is 16.96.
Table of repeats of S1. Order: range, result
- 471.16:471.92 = 17.79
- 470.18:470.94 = 16.31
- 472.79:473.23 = 16.72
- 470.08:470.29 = 16.42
